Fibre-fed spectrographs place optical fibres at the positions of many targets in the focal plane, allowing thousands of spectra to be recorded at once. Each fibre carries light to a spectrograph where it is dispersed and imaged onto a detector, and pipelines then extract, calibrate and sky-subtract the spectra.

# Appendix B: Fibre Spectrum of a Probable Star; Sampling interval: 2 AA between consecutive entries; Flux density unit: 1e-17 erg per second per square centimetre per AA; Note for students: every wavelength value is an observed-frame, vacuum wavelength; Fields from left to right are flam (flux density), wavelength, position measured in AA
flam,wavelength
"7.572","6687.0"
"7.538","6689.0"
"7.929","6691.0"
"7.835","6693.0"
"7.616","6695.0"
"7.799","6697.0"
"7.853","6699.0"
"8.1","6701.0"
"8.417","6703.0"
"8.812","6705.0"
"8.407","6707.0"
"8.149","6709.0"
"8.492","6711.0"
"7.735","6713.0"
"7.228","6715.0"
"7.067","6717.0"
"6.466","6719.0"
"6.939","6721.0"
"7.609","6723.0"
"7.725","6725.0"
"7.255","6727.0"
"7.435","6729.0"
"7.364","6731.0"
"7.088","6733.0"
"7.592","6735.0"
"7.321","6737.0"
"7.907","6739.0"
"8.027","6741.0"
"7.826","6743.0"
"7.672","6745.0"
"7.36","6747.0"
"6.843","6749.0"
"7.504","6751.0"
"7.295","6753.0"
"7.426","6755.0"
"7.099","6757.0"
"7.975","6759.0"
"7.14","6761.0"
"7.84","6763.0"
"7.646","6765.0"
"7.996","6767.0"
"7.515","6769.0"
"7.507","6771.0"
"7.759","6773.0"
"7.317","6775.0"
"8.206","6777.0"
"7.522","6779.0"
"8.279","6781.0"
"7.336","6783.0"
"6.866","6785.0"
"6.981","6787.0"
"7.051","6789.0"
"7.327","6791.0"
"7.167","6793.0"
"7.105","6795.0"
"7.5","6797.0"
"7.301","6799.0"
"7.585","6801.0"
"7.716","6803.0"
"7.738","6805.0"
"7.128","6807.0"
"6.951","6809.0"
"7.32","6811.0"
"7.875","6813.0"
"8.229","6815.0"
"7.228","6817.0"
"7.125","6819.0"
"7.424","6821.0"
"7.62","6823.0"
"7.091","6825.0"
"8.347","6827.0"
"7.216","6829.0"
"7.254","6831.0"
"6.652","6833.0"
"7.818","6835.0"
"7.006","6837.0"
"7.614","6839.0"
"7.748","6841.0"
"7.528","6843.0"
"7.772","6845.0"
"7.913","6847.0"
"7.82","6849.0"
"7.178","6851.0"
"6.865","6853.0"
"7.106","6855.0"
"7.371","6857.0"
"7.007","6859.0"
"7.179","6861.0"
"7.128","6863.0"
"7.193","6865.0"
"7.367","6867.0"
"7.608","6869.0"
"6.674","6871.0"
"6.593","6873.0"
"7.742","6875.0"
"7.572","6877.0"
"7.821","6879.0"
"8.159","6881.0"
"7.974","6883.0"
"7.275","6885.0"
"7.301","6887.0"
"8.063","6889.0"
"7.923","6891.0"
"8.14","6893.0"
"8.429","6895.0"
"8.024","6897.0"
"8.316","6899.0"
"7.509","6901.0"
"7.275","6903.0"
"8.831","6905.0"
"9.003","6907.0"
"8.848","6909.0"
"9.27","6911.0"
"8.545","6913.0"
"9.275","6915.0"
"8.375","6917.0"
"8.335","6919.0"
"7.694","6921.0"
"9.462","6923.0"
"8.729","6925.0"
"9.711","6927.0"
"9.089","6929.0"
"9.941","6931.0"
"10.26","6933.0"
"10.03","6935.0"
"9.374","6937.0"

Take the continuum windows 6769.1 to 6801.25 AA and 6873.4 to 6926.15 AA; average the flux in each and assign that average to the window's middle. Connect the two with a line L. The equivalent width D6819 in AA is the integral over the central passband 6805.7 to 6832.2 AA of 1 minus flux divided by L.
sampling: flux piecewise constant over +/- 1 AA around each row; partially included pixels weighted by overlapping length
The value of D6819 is 0.7 AA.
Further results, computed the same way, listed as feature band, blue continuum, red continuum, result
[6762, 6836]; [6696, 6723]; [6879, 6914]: 4.61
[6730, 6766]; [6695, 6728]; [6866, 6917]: 1.39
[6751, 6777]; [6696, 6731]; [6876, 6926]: 0.98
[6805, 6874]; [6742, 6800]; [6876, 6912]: 4.02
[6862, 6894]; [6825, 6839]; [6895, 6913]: 1.98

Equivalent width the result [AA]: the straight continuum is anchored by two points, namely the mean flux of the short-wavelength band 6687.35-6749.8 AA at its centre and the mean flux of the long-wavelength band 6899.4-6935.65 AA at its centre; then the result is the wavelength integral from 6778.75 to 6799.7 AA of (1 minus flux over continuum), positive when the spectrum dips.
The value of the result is 2.0 AA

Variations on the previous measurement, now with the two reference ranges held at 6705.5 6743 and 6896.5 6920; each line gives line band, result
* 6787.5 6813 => 1.9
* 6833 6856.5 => 2.1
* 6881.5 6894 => 0.9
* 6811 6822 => 0.6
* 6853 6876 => 3.1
